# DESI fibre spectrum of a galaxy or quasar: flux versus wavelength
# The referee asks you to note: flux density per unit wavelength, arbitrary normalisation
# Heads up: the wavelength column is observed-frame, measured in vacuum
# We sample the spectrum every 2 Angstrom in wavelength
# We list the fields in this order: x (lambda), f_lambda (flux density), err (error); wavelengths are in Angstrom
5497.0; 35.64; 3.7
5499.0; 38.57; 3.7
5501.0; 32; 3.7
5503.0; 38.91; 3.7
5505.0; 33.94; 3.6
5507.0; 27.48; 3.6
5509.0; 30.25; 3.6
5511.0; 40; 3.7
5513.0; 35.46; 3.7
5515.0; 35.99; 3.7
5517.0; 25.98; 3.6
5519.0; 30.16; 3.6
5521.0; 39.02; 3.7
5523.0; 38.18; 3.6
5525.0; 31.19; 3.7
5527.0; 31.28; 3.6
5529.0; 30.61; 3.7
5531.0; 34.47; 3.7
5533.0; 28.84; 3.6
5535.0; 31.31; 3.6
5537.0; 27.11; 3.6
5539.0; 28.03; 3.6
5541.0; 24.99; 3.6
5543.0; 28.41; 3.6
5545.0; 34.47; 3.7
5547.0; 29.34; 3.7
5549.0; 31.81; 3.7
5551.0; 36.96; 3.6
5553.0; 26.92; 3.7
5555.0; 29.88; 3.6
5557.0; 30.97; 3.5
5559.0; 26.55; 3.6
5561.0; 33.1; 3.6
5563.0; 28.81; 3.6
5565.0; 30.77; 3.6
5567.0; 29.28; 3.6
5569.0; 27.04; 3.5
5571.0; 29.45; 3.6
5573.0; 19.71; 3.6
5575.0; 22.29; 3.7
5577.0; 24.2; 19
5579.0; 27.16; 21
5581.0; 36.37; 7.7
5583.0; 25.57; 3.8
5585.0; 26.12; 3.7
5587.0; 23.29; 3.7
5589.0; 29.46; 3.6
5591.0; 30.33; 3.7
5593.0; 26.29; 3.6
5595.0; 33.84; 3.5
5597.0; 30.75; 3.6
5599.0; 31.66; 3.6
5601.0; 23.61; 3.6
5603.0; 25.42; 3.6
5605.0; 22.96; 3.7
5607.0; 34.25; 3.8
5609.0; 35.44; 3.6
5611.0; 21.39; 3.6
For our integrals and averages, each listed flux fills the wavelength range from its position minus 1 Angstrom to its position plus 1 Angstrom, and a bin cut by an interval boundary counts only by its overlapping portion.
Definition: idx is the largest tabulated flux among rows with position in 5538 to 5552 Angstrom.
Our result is 36.96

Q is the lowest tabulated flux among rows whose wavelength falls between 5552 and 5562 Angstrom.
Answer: 26.55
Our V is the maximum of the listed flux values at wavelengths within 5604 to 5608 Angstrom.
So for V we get 34.25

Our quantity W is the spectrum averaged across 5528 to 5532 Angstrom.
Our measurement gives 32.5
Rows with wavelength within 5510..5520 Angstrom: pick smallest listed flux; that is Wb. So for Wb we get 25.98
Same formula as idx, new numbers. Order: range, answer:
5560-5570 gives 33.1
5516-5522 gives 39.02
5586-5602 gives 33.84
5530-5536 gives 34.47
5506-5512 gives 40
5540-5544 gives 28.41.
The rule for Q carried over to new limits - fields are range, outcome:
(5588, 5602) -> 23.61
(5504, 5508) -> 27.48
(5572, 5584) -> 19.71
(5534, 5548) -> 24.99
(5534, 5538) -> 27.11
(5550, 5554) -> 26.92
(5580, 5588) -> 23.29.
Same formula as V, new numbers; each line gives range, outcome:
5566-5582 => 36.37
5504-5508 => 33.94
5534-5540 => 31.31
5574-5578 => 24.2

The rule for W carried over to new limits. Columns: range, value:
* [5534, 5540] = 28.8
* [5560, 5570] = 29.8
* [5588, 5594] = 28.7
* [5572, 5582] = 25.9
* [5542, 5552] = 32.2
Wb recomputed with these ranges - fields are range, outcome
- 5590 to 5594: 26.29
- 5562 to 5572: 27.04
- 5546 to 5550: 29.34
